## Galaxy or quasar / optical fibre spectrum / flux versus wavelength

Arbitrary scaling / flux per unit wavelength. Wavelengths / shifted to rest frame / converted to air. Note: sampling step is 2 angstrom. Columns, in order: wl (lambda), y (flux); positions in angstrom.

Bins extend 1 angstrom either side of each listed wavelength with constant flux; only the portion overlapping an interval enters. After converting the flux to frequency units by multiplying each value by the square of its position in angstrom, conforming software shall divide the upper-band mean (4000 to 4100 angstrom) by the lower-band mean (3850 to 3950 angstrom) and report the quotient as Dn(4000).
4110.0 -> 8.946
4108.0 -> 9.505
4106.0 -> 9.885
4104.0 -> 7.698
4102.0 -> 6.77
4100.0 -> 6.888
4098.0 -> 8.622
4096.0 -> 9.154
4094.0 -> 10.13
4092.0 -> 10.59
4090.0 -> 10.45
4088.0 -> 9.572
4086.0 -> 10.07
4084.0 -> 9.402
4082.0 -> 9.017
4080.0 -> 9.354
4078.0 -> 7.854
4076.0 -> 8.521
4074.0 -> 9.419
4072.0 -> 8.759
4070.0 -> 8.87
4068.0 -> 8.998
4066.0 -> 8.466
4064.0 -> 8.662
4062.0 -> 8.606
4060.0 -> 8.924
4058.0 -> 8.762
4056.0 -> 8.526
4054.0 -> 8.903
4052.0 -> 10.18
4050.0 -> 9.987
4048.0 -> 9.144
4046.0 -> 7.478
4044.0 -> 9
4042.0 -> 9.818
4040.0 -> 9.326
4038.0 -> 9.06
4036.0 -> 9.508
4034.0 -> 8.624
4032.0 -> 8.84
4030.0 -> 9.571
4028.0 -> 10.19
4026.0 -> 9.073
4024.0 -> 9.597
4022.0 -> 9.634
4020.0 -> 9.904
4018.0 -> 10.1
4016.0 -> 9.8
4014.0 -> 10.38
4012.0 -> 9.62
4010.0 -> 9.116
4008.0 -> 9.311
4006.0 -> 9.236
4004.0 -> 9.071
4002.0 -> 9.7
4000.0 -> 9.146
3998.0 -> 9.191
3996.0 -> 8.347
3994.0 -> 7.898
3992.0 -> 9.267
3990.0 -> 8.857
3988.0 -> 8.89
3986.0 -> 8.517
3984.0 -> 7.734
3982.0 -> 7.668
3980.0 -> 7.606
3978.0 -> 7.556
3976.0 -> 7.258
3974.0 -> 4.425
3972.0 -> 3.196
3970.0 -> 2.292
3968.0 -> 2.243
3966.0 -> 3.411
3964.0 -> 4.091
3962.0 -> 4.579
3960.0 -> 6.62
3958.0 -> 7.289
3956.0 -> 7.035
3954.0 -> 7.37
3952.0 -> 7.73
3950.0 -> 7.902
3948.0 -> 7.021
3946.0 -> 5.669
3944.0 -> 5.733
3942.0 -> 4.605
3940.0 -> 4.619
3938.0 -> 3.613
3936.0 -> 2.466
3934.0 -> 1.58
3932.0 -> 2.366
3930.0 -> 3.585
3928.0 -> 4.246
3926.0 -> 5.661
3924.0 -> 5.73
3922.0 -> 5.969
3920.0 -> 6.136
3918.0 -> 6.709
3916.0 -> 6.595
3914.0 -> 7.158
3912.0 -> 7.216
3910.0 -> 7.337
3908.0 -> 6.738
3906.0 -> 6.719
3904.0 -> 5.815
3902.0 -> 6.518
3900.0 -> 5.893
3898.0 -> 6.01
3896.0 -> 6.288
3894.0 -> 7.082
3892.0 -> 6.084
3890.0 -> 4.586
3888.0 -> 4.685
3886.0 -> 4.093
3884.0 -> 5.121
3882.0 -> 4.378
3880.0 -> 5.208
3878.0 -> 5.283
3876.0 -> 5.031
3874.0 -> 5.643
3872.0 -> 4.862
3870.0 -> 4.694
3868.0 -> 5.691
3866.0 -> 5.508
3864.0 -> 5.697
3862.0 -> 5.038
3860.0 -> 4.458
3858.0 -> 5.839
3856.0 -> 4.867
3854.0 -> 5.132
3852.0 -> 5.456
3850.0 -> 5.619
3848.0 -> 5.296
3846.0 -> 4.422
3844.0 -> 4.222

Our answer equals 1.85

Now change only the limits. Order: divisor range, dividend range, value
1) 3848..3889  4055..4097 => 1.98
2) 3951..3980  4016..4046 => 1.78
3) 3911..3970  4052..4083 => 1.78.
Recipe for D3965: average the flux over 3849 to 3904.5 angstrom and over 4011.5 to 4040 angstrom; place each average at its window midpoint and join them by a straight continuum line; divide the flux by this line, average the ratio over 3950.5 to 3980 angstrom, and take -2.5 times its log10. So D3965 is 0.39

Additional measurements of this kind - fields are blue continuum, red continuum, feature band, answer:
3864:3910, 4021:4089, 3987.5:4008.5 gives -0.14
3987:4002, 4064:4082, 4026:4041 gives -0.06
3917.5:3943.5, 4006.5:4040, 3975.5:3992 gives -0.11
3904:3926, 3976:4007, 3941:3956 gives 0.13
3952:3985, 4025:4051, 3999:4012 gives -0.22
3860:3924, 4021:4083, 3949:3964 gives 0.05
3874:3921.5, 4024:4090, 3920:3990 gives 0.27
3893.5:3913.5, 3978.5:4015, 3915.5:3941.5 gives 0.49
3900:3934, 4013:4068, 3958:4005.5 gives 0.12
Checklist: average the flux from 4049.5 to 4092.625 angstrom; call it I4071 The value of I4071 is 9.16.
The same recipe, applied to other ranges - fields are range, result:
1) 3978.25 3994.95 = 8.27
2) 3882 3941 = 5.38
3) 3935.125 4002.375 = 6.43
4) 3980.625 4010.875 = 8.78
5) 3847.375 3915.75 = 5.63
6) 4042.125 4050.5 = 8.93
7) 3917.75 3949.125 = 4.7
